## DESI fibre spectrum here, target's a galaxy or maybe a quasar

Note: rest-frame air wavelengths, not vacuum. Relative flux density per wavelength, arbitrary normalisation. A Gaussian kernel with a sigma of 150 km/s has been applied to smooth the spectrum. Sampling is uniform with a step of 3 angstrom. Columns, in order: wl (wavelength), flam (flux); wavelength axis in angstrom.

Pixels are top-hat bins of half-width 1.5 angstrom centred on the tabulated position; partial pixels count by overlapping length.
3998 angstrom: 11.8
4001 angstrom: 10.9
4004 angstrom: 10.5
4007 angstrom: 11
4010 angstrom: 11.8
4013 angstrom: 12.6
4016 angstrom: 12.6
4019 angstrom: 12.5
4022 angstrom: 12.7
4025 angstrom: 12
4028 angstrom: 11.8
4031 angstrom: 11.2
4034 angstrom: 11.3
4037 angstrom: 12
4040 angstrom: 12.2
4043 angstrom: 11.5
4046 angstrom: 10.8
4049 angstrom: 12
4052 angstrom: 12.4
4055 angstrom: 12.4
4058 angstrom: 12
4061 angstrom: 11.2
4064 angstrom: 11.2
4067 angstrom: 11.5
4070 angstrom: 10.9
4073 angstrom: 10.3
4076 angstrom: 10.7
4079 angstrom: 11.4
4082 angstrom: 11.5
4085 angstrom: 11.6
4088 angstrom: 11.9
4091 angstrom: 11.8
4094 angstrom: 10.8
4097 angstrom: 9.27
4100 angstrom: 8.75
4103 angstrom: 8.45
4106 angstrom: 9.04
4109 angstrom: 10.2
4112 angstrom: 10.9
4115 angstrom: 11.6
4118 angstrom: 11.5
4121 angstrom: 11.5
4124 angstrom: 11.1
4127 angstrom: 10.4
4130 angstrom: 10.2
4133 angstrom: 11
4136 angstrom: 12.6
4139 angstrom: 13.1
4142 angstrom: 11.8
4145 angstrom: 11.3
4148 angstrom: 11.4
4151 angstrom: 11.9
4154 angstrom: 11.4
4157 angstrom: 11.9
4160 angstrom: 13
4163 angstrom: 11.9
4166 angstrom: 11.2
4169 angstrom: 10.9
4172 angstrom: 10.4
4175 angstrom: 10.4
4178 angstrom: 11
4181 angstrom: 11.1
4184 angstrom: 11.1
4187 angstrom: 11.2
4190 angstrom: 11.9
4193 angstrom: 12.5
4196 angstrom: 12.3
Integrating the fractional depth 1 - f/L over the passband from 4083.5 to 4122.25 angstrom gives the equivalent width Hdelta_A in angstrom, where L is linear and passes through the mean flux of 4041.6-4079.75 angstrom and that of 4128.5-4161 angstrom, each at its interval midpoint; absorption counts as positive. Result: 3.4 angstrom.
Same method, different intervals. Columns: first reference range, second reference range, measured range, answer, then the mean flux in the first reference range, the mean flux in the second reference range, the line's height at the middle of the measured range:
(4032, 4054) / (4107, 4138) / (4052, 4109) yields 3.0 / 11.7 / 11.1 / 11.4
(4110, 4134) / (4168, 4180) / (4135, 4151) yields -1.7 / 11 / 10.7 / 10.9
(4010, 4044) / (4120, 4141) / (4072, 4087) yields 0.7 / 12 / 11.4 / 11.7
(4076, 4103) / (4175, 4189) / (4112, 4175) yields -3.1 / 10.7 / 11.1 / 10.9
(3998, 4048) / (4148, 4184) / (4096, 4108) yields 2.7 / 11.7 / 11.4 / 11.5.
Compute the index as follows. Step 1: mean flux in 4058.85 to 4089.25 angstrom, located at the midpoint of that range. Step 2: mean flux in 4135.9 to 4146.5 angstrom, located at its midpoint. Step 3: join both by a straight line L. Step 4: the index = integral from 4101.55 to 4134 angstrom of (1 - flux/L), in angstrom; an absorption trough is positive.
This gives 3.6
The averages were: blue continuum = 11.2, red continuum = 12.1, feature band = 10.5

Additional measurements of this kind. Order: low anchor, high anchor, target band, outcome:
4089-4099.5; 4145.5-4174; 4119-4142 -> -0.76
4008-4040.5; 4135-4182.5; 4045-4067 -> 0.39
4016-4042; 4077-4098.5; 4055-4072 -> 0.13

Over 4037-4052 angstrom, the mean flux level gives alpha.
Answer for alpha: 11.7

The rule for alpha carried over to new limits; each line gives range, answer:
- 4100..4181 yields 11.1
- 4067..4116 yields 10.6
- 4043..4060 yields 11.9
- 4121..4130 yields 10.8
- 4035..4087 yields 11.5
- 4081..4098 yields 11.2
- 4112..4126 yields 11.3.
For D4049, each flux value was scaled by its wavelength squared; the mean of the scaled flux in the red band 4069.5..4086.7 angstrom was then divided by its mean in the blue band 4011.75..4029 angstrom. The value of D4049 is 0.92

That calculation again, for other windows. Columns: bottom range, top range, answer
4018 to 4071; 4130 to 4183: 1.03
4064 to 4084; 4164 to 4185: 1.03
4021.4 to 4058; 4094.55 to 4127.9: 0.90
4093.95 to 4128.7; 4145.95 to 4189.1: 1.13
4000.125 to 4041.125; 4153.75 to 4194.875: 1.04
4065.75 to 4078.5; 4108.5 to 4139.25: 1.06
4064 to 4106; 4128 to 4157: 1.12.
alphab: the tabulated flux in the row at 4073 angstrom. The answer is 10.3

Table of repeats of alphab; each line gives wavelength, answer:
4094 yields 10.8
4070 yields 10.9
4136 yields 12.6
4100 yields 8.75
